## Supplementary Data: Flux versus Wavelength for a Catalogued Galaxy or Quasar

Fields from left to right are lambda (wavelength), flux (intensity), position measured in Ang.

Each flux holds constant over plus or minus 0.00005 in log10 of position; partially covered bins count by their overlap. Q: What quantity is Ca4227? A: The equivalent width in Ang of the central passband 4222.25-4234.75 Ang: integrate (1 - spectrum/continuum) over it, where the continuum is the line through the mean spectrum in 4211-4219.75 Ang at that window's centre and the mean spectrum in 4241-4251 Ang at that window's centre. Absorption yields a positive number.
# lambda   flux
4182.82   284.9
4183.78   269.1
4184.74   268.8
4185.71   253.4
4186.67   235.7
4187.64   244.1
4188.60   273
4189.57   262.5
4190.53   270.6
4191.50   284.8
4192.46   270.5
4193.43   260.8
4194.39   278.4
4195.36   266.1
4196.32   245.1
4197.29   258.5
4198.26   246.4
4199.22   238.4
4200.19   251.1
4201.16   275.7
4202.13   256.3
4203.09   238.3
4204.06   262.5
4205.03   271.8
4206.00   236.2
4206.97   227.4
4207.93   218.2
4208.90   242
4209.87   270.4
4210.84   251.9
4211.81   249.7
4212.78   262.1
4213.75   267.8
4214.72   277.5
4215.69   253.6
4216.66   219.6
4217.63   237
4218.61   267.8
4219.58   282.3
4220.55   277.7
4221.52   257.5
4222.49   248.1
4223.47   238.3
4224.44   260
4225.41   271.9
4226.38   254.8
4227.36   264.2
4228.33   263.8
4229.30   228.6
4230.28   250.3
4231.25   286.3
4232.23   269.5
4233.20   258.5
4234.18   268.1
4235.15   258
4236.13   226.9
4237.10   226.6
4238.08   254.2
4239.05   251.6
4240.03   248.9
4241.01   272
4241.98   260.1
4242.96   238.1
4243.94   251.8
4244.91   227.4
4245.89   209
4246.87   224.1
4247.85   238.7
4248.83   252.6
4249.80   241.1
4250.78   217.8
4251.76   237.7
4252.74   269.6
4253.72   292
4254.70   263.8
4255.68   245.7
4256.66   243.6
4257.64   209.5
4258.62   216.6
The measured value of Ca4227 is -0.5 Ang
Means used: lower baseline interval 256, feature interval 259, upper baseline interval 239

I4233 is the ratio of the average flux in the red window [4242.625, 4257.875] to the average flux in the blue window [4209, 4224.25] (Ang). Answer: 0.94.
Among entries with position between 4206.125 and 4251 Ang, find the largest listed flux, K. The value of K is 286.3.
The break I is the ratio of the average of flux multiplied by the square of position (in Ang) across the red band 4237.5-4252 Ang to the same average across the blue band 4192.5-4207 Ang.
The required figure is 1.0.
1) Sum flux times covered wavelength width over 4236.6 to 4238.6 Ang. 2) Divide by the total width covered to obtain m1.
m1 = 241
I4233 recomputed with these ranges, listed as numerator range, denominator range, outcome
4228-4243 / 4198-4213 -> 1.02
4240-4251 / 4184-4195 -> 0.91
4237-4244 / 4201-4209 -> 1.02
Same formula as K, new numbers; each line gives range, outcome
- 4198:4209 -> 275.7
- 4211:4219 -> 277.5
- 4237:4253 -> 272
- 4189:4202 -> 284.8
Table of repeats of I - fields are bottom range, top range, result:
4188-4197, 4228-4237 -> 0.97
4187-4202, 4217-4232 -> 1.01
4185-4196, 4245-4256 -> 0.95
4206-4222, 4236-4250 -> 0.97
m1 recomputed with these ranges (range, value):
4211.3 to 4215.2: 264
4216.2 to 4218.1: 228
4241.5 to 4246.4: 237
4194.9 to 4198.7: 254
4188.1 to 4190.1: 268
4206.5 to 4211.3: 242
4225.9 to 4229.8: 252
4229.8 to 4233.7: 266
